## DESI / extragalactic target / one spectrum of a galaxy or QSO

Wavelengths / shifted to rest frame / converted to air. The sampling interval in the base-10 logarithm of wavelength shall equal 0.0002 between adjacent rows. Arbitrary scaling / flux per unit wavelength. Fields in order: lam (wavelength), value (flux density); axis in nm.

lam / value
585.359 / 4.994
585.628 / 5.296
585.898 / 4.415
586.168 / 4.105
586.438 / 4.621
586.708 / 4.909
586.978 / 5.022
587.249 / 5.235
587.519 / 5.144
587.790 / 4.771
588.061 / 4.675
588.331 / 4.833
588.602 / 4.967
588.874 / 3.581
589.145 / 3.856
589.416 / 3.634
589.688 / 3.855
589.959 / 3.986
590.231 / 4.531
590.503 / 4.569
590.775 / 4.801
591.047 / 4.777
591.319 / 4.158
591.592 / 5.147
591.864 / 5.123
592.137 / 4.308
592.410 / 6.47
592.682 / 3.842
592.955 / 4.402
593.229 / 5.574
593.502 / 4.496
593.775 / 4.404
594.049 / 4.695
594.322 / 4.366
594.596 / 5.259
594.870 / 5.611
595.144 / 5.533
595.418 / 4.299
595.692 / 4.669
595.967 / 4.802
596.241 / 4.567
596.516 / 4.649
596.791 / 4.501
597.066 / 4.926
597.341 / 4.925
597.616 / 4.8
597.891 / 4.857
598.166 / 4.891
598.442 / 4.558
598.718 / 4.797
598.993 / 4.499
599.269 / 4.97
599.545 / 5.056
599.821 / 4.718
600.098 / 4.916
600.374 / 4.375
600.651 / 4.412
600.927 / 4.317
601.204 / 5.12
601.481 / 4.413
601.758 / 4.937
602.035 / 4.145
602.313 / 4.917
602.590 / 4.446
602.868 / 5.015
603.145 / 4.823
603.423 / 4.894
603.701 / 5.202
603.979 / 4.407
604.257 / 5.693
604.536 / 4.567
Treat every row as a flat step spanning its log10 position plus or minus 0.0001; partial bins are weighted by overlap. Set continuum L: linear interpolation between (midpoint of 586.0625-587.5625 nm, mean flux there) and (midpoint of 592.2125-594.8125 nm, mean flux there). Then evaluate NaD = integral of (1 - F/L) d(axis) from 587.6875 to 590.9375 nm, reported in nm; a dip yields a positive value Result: 0.34 nm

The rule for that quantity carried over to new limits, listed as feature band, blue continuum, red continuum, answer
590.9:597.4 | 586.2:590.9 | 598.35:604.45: -0.27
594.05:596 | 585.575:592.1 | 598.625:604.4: -0.11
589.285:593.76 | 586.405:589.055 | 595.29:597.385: 0.11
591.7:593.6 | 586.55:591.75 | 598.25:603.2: -0.13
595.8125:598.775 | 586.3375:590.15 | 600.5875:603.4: -0.09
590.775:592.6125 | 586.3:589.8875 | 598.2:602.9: -0.15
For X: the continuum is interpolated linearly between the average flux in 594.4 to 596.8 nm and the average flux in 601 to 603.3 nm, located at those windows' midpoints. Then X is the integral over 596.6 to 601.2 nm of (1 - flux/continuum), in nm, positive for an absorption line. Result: 0.07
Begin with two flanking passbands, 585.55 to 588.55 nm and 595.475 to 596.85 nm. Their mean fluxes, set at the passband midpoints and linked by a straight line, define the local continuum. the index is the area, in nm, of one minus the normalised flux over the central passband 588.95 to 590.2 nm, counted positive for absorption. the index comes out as 0.23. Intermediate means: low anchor 4.82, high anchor 4.62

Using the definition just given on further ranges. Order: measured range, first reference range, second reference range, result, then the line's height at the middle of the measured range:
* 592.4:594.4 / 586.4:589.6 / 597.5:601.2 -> -0.01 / 4.65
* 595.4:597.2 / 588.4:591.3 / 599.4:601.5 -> -0.05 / 4.52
